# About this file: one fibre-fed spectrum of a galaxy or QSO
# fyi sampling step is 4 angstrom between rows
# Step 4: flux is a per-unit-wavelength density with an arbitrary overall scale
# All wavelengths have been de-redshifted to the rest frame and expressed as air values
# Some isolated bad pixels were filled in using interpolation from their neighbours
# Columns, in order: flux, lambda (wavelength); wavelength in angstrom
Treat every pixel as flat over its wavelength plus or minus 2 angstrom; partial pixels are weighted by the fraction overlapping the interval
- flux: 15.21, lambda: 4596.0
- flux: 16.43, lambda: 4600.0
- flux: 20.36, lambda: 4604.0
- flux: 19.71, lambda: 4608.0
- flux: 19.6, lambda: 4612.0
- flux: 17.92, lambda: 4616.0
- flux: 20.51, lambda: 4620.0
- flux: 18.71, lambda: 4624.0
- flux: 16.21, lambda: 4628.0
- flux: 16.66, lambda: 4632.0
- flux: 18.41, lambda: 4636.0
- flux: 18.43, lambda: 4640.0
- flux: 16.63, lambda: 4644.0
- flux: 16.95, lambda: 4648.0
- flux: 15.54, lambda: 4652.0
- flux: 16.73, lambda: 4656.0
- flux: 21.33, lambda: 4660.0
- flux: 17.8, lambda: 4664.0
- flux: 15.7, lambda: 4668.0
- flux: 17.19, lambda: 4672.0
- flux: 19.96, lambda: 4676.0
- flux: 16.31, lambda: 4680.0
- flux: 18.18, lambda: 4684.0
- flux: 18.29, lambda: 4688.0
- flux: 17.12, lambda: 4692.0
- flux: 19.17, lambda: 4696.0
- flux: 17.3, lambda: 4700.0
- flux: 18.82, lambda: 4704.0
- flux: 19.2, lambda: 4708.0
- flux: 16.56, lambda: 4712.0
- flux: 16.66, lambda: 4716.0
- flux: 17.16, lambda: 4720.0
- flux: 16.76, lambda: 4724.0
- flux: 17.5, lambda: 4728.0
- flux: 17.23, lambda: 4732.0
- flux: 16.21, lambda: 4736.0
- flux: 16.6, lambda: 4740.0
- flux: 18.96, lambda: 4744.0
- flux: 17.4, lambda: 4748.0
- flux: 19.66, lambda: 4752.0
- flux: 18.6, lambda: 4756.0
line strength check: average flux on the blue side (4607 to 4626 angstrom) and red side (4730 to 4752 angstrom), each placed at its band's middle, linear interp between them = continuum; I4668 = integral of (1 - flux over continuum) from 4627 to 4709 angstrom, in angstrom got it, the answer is 3.58 angstrom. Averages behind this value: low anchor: 19.3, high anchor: 17.5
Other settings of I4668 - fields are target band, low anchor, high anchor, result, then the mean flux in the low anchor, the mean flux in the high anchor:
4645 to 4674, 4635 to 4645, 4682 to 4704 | 1.07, 17.9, 18.1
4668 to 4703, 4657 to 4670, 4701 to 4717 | 0.33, 18.2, 17.8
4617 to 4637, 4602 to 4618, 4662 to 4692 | 0.92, 19.4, 17.6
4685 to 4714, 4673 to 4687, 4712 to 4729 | -0.88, 18.1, 16.9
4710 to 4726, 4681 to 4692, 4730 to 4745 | 0.58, 17.9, 17.1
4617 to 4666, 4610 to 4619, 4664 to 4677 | 1.09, 19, 17.5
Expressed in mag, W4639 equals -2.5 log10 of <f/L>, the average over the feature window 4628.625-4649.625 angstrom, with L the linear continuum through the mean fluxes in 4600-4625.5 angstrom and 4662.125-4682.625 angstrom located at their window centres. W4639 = 0.07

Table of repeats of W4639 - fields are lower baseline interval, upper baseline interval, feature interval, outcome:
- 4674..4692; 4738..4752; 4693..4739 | 0.03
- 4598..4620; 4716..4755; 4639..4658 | 0.11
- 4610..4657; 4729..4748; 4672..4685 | -0.03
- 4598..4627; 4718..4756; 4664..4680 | 0.05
